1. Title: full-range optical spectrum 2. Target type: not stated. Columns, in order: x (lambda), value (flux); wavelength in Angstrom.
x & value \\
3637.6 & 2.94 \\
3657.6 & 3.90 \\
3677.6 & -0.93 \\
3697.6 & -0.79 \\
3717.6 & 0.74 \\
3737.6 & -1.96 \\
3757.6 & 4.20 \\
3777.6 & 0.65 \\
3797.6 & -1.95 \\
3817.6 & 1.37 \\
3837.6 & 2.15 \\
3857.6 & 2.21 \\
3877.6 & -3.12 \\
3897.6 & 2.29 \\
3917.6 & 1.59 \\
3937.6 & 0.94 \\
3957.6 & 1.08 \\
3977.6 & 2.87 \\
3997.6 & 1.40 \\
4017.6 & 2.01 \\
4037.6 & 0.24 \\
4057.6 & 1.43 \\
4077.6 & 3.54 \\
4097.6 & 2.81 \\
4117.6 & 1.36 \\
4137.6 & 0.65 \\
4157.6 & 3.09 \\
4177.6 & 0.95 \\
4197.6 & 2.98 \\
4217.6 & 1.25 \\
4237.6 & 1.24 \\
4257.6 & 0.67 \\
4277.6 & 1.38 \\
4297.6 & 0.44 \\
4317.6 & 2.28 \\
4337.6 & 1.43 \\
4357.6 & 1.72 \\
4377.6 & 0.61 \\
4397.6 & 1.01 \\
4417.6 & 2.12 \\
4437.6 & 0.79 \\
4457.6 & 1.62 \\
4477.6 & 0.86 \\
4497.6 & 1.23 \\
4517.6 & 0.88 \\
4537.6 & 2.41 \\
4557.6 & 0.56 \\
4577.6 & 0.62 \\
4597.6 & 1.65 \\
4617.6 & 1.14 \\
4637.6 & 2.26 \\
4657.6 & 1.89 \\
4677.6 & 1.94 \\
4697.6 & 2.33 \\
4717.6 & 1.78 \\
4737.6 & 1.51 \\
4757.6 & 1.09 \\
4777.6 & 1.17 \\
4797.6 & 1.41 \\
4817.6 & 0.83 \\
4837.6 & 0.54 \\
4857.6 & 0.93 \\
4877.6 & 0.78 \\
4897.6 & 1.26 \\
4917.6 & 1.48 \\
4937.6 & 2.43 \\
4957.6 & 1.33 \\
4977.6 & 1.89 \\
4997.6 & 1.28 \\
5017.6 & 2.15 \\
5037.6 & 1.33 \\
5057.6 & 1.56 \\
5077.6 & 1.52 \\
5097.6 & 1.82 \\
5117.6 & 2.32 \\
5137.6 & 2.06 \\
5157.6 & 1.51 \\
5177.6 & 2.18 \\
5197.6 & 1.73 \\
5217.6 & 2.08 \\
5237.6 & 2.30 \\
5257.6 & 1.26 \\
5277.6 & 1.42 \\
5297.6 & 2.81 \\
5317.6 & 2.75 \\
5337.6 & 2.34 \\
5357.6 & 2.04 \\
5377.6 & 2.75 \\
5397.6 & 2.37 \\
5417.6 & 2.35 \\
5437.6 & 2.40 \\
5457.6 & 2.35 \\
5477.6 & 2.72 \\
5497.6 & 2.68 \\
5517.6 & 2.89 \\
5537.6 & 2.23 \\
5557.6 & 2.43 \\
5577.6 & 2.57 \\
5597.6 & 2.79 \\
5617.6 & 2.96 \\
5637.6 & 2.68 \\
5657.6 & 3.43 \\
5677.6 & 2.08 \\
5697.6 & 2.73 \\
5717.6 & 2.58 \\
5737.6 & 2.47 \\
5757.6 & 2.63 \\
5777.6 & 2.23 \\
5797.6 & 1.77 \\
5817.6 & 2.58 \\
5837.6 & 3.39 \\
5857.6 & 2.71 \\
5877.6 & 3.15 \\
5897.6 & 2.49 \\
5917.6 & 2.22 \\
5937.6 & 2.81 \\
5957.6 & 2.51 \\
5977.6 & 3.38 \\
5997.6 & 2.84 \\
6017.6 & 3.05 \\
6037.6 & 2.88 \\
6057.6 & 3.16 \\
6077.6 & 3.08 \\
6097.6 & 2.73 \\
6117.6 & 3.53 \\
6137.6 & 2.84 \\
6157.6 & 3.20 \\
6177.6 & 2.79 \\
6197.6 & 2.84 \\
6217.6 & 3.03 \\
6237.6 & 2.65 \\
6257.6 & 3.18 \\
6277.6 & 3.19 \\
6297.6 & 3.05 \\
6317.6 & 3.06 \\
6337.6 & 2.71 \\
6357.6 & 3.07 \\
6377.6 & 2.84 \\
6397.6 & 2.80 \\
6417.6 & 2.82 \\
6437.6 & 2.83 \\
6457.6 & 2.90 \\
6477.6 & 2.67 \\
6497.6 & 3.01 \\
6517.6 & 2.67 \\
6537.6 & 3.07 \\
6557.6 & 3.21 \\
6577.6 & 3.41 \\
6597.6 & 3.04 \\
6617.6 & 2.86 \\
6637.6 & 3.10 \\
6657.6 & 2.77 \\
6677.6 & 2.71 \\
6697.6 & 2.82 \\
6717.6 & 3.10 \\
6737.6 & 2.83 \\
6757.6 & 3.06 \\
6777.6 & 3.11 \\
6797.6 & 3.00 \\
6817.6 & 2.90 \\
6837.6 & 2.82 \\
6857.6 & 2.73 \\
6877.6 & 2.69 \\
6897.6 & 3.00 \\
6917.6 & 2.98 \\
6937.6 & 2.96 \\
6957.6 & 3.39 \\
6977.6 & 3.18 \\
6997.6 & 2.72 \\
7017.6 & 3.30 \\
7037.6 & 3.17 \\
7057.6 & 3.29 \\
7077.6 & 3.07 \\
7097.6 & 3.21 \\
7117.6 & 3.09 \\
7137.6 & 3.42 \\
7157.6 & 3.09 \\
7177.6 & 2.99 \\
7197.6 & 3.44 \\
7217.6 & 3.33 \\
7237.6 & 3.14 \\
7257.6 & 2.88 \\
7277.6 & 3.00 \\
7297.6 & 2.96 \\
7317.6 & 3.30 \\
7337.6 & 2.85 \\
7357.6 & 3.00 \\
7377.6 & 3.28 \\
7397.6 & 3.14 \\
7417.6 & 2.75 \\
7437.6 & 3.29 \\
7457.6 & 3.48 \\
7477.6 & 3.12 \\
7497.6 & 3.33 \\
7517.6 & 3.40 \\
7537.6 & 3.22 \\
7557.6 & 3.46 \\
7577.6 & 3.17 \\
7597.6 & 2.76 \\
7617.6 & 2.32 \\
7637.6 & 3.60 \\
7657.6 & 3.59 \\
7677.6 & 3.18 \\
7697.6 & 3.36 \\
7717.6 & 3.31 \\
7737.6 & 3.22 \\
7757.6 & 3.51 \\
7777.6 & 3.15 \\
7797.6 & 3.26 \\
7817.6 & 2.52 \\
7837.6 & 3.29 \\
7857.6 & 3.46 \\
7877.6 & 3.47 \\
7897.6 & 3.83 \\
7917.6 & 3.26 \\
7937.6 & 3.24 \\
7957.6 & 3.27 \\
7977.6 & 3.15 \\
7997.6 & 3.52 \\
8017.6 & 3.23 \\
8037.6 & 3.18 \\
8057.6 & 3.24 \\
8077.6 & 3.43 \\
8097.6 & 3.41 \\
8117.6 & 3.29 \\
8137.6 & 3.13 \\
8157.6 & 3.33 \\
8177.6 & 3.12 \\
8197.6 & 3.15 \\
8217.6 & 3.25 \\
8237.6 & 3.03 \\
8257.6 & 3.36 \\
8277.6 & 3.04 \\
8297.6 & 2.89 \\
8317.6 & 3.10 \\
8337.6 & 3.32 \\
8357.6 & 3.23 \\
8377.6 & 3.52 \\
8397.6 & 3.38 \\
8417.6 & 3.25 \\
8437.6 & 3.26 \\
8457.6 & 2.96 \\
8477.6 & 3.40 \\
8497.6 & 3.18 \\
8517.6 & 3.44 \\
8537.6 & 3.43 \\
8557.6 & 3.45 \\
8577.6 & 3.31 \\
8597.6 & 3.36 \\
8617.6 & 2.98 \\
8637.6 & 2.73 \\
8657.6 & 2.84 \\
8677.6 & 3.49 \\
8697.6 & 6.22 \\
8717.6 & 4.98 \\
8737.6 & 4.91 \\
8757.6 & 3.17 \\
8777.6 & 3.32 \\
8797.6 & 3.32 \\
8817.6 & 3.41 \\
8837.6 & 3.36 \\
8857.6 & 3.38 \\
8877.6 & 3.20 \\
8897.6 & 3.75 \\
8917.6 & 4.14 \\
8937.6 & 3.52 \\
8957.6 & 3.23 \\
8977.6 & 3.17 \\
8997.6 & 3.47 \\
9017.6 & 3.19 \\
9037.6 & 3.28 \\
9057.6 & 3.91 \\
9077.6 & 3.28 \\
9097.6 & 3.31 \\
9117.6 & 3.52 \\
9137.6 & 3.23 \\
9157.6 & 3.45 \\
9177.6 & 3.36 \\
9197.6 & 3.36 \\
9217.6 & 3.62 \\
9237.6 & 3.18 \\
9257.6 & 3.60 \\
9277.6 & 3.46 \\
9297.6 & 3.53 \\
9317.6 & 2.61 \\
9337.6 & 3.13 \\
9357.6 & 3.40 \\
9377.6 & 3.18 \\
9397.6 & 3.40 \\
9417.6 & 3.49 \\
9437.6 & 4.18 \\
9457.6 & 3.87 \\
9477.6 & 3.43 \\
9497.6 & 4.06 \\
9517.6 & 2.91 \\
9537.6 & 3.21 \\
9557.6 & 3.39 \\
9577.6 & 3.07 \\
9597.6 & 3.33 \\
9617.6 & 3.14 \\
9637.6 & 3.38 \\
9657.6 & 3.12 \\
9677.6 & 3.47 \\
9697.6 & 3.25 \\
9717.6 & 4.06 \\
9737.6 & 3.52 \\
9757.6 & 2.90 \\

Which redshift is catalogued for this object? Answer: 0.33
